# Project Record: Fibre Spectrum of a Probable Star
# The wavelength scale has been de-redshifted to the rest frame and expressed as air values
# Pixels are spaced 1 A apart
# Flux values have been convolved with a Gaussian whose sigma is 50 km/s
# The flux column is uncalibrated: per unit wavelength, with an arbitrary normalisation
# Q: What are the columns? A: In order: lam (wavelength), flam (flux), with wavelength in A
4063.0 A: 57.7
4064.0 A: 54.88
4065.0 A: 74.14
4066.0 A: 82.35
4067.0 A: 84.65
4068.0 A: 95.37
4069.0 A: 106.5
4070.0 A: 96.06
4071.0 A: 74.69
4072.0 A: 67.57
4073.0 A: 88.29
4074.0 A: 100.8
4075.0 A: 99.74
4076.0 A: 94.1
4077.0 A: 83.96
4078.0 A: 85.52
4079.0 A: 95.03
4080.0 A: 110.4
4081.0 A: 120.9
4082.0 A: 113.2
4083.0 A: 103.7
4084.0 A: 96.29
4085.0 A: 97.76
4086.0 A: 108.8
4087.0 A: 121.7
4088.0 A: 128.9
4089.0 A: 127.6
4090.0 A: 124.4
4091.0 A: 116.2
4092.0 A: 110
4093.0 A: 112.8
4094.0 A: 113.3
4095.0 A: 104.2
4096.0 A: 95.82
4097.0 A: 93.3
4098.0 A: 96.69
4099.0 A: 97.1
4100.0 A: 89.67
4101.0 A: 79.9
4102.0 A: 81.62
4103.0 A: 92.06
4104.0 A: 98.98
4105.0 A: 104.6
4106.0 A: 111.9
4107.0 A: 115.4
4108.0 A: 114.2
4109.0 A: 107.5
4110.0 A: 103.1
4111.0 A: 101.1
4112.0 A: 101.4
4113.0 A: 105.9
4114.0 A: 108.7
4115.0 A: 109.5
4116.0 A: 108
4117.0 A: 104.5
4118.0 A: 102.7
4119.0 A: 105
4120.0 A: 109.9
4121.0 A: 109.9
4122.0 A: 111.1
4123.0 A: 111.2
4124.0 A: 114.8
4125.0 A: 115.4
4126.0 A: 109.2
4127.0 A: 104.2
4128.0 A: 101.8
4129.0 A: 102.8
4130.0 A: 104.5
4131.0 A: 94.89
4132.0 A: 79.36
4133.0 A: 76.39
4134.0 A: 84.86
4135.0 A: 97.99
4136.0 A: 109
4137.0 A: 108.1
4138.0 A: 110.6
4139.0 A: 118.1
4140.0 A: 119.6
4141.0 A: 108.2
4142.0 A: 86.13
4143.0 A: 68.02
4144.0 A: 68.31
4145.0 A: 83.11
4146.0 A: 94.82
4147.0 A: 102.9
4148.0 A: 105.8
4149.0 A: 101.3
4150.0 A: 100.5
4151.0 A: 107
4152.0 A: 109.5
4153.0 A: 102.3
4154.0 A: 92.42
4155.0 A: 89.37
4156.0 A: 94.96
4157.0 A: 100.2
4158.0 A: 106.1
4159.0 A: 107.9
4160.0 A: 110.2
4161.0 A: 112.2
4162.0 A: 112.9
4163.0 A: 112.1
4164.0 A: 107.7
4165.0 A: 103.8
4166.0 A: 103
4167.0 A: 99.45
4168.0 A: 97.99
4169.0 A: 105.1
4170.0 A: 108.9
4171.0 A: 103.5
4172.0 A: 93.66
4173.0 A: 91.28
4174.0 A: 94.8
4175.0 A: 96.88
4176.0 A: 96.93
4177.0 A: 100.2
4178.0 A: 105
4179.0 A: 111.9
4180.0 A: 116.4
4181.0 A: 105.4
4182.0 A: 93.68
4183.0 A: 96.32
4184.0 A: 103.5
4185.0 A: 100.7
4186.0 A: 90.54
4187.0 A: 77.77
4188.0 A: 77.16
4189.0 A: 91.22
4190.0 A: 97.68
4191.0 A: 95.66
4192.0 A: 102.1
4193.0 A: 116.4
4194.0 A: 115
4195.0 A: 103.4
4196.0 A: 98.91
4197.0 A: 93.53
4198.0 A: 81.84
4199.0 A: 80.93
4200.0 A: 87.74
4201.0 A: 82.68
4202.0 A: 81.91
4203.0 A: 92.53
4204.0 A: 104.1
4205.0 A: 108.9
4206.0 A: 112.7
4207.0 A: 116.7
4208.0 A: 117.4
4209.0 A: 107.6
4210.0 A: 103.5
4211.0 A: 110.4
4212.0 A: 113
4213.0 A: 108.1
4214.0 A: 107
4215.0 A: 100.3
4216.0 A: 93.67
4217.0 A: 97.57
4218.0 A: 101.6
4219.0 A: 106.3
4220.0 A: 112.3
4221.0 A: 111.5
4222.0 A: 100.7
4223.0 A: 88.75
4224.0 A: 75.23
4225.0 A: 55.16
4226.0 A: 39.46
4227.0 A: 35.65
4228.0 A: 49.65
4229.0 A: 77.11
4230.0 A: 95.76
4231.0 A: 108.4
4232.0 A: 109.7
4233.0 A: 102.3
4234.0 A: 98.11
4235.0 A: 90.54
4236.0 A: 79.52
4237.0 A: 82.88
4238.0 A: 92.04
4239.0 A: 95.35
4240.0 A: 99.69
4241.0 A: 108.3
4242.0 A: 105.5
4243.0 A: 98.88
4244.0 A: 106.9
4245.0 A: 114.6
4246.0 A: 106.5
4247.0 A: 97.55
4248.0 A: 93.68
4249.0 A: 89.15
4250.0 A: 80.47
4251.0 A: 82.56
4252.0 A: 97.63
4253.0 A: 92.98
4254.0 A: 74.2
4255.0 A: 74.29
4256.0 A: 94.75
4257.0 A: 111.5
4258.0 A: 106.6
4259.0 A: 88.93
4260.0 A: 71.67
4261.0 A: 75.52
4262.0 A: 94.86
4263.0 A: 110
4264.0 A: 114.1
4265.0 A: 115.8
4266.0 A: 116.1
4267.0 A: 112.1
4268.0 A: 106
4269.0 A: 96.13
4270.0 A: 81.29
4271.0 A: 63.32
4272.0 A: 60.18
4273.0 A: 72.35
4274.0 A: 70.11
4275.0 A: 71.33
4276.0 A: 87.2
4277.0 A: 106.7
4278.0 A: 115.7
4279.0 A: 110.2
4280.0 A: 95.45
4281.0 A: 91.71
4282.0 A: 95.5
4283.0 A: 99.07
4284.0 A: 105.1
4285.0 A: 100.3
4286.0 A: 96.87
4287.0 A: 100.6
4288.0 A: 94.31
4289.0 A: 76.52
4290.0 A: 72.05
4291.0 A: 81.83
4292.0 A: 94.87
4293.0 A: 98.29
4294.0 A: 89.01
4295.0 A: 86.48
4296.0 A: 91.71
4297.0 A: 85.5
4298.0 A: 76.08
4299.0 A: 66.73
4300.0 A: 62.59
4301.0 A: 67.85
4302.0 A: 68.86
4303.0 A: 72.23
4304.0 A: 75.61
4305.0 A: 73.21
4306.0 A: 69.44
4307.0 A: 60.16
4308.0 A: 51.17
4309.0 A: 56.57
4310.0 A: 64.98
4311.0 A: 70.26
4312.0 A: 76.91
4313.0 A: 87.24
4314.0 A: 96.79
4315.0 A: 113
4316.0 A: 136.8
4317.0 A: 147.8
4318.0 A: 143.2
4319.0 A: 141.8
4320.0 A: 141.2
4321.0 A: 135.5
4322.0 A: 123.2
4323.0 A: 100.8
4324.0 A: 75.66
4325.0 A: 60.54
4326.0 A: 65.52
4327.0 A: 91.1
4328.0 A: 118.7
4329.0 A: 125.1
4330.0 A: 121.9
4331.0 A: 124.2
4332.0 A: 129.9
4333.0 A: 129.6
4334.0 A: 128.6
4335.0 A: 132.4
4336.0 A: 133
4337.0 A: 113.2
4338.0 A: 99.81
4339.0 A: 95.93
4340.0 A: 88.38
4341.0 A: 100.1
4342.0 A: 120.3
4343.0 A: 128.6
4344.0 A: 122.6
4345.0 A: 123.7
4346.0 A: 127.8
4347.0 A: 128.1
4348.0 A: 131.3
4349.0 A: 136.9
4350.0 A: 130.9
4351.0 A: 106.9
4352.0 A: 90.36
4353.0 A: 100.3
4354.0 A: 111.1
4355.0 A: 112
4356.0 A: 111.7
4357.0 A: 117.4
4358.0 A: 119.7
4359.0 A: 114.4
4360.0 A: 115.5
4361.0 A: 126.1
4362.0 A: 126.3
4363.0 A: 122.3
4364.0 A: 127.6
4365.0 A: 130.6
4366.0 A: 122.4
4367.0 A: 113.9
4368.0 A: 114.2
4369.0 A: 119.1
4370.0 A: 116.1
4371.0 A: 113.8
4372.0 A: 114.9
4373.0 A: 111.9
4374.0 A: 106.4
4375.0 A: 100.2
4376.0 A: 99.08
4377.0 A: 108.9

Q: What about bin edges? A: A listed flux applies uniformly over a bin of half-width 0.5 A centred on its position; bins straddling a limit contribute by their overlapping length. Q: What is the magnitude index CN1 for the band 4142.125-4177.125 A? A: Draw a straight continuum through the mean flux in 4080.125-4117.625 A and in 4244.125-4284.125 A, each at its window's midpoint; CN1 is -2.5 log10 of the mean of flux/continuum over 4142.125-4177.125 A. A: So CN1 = 0.02 mag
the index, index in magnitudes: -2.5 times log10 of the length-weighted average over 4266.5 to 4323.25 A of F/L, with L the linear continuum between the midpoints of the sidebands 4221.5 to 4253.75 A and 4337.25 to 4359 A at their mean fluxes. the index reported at 0.13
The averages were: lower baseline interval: 89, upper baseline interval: 114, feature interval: 91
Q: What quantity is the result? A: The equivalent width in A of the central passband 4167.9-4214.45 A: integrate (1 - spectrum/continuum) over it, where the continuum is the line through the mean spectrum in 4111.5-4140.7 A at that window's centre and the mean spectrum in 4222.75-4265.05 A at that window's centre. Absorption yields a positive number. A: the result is -1.6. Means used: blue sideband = 105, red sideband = 90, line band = 100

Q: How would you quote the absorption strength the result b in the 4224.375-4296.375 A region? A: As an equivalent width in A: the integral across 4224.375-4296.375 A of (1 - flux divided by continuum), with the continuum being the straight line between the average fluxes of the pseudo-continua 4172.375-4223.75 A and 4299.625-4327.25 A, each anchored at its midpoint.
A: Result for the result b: 2.8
